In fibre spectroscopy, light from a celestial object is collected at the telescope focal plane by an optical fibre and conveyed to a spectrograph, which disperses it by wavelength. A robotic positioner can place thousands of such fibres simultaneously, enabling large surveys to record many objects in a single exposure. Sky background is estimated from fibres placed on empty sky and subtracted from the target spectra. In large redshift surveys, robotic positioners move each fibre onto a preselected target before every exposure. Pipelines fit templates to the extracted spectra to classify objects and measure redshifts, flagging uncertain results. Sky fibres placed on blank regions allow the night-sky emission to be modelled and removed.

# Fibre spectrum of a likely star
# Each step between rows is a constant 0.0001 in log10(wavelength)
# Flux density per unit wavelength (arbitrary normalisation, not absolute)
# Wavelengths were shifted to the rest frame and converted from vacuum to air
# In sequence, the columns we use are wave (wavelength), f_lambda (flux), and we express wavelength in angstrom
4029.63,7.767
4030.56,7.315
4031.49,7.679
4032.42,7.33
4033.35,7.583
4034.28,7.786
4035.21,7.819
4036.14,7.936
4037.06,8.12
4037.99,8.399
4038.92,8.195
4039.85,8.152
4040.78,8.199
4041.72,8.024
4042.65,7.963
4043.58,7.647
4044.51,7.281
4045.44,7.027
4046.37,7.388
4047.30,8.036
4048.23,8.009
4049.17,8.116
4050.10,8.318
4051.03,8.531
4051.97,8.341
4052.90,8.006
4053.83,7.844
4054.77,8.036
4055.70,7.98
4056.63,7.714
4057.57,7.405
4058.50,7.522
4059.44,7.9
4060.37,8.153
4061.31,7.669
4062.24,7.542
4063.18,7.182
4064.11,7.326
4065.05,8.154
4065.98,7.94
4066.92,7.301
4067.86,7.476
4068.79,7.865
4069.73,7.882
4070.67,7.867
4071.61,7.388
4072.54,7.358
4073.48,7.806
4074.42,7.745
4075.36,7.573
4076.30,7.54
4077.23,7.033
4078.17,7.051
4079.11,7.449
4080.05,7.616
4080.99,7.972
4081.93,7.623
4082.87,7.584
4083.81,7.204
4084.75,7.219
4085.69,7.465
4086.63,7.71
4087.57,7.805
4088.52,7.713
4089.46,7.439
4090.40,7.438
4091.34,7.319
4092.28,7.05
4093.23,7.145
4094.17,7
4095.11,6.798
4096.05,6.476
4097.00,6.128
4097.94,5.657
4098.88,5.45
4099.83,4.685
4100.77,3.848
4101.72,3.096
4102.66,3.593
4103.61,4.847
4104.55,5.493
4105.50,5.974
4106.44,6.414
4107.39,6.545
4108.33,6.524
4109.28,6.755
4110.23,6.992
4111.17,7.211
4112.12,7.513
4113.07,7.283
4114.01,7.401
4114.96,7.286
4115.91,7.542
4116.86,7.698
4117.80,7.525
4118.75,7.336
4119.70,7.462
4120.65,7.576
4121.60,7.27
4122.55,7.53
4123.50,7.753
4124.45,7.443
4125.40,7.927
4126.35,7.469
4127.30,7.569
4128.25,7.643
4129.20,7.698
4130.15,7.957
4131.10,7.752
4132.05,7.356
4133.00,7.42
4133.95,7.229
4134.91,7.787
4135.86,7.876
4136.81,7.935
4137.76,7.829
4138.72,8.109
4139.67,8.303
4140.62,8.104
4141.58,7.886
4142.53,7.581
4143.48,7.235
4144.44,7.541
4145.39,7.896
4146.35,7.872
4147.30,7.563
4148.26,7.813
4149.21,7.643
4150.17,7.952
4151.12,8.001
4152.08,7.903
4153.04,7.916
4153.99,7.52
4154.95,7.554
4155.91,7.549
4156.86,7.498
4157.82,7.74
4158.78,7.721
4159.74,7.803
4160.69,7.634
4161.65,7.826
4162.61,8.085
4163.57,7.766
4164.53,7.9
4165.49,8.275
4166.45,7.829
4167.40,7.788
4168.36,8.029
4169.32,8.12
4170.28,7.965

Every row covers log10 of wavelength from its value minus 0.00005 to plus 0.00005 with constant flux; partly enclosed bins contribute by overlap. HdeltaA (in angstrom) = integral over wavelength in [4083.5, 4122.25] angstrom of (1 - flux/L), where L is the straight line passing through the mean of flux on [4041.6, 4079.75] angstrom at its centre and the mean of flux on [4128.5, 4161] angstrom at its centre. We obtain 5.37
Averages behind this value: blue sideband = 7.71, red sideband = 7.74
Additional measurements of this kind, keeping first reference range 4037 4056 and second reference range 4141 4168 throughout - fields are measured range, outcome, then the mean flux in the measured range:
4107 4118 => 0.9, 7.19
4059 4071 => 0.3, 7.71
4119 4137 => 0.5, 7.6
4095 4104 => 3.3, 4.99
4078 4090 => 0.6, 7.54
